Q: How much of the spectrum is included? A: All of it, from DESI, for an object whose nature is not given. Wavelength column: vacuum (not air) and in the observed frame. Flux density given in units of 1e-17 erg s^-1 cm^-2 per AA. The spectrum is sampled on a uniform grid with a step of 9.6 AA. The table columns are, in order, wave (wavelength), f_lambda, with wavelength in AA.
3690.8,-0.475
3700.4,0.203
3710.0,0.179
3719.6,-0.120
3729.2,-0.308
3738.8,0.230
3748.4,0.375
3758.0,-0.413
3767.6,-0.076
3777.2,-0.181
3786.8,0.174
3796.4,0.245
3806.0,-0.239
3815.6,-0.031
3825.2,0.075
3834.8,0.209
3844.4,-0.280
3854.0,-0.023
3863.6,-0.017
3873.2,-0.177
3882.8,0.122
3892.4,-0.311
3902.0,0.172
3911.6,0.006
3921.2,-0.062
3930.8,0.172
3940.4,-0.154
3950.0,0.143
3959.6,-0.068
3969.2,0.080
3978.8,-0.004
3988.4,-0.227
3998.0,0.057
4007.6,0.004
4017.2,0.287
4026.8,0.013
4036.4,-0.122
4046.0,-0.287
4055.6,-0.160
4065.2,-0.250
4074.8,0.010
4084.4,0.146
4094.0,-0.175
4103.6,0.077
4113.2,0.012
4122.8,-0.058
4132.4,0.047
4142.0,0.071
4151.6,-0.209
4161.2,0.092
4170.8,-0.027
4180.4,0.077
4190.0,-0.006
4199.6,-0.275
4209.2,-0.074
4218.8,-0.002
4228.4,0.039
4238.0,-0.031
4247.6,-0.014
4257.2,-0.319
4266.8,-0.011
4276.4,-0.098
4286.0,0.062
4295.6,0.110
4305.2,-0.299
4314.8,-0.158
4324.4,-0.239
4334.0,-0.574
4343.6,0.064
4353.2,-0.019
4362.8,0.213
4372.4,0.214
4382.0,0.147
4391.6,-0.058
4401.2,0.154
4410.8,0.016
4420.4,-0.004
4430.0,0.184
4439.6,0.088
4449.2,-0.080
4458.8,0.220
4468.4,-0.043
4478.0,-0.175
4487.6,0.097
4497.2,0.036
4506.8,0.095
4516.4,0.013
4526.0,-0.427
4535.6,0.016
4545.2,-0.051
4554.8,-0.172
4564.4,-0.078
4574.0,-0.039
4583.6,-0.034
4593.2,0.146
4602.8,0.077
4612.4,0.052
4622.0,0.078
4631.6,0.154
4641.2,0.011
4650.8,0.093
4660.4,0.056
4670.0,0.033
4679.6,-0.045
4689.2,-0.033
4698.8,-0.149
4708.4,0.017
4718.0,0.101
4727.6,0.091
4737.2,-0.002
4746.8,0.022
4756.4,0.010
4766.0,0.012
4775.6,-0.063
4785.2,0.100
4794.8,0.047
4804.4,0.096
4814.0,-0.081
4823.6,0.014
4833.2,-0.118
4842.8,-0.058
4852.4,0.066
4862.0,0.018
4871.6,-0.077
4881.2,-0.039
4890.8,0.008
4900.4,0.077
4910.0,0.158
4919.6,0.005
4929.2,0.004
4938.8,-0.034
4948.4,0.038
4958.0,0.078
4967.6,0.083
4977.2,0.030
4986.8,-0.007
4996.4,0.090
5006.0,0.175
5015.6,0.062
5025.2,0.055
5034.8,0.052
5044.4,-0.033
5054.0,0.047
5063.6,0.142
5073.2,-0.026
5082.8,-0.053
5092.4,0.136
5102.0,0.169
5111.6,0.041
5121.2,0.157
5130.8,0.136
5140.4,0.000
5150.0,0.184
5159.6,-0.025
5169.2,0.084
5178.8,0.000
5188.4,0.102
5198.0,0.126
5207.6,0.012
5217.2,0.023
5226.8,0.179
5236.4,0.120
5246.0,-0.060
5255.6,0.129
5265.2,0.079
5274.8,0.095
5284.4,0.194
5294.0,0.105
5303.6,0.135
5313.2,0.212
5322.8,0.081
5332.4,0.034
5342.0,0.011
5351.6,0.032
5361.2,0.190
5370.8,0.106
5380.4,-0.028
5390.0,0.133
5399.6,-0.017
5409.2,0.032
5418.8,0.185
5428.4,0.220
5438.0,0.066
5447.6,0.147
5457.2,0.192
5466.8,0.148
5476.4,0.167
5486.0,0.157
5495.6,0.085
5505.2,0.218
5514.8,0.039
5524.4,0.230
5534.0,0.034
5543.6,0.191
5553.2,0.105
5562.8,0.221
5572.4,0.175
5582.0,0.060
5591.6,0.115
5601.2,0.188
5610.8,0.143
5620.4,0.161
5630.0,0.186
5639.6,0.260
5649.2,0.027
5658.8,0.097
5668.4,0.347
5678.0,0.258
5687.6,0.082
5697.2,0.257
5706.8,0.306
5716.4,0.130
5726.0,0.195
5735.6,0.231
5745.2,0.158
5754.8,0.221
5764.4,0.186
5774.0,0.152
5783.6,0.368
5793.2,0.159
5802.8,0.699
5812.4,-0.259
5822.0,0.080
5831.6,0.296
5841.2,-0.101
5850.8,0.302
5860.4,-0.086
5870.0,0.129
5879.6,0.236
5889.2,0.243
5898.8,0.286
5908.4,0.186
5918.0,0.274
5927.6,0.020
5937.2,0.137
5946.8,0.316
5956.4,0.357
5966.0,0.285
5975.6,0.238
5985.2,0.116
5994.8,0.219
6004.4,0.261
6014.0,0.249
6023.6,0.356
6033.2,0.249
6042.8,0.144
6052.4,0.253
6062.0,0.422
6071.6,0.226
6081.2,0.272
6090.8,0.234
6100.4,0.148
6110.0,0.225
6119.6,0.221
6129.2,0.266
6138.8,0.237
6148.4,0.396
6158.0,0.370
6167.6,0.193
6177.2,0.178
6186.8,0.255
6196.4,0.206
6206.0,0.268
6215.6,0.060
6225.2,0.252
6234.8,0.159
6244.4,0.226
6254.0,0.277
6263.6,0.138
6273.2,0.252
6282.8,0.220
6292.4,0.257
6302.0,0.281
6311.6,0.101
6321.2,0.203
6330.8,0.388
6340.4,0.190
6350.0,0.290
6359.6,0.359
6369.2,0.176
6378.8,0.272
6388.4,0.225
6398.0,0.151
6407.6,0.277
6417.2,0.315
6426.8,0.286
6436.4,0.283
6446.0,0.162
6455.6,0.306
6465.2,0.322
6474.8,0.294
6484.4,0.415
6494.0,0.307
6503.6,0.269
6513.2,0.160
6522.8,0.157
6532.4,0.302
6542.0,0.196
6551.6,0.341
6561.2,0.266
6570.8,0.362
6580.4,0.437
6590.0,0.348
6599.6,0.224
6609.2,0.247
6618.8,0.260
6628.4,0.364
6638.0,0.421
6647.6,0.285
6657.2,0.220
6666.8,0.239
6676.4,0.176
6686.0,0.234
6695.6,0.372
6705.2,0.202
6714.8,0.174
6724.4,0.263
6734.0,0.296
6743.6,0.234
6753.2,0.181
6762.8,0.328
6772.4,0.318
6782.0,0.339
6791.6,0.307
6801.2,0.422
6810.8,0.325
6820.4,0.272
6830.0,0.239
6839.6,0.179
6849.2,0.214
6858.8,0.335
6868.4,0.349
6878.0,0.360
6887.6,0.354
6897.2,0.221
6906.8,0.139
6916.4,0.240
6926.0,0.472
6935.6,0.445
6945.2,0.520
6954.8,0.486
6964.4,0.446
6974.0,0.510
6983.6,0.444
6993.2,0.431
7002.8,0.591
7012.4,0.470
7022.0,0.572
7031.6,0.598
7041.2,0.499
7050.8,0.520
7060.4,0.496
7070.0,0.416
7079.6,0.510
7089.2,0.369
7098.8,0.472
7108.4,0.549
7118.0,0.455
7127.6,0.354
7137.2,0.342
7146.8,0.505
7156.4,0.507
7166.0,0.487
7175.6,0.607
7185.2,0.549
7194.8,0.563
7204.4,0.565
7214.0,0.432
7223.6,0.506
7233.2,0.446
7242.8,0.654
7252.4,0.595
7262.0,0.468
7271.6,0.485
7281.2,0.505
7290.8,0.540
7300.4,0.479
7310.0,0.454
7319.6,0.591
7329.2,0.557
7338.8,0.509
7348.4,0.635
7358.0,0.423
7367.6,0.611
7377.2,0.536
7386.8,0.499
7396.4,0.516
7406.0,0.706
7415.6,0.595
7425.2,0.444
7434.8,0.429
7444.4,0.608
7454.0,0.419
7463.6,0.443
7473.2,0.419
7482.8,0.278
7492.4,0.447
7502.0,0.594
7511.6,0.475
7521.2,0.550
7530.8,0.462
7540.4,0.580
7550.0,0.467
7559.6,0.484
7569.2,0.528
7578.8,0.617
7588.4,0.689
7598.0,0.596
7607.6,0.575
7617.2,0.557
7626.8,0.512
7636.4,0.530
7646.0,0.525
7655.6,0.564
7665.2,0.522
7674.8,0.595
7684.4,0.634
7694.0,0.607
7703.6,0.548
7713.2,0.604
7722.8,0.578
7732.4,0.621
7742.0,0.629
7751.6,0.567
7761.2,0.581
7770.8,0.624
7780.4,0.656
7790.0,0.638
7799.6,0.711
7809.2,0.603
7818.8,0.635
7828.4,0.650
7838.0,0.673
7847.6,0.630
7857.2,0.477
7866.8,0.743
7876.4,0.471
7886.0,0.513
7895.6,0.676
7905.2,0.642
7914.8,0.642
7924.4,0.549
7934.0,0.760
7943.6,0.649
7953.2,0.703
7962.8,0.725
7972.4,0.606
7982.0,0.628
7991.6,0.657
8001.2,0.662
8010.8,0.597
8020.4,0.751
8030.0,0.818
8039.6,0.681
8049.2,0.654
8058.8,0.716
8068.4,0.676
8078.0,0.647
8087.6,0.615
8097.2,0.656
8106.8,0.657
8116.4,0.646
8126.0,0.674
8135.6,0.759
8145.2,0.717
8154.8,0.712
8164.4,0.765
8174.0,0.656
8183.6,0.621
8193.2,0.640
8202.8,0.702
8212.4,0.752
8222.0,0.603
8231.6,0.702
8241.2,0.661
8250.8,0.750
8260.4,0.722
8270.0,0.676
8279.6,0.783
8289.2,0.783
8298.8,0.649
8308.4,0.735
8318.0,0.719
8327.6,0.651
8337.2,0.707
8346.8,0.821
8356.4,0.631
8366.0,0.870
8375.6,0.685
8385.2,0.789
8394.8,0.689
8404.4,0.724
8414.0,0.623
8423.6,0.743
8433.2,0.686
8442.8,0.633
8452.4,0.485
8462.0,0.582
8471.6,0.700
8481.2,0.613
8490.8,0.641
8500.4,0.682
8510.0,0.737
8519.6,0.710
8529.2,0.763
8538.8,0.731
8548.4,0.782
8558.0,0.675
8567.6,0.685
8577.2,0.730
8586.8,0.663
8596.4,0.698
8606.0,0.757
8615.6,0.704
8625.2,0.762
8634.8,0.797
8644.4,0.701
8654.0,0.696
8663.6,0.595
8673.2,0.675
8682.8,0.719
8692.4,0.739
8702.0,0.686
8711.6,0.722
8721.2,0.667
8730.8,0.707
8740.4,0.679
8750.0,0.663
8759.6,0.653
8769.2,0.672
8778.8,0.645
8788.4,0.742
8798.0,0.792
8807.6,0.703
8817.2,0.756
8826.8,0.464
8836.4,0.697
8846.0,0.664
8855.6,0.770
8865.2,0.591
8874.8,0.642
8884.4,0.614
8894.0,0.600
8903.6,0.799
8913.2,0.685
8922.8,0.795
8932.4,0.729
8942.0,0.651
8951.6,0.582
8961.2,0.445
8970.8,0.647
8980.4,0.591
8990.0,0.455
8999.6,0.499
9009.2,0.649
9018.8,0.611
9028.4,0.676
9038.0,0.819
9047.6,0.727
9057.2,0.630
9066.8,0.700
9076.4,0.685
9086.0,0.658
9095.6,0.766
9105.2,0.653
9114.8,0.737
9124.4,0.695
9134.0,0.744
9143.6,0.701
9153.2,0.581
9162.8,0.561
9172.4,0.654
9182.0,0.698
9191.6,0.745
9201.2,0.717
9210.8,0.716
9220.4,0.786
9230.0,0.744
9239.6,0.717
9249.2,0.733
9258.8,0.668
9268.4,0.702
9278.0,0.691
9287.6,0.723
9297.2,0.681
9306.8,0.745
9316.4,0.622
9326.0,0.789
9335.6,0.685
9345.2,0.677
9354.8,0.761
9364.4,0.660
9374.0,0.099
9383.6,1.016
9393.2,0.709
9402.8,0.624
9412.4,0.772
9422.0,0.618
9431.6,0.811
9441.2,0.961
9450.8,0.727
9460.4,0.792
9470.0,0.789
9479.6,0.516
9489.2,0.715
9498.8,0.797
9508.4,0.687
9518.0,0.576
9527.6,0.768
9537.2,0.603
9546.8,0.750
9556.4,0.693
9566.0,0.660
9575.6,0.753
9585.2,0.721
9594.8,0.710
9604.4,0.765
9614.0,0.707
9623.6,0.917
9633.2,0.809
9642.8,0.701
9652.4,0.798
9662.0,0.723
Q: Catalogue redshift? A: 0.739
